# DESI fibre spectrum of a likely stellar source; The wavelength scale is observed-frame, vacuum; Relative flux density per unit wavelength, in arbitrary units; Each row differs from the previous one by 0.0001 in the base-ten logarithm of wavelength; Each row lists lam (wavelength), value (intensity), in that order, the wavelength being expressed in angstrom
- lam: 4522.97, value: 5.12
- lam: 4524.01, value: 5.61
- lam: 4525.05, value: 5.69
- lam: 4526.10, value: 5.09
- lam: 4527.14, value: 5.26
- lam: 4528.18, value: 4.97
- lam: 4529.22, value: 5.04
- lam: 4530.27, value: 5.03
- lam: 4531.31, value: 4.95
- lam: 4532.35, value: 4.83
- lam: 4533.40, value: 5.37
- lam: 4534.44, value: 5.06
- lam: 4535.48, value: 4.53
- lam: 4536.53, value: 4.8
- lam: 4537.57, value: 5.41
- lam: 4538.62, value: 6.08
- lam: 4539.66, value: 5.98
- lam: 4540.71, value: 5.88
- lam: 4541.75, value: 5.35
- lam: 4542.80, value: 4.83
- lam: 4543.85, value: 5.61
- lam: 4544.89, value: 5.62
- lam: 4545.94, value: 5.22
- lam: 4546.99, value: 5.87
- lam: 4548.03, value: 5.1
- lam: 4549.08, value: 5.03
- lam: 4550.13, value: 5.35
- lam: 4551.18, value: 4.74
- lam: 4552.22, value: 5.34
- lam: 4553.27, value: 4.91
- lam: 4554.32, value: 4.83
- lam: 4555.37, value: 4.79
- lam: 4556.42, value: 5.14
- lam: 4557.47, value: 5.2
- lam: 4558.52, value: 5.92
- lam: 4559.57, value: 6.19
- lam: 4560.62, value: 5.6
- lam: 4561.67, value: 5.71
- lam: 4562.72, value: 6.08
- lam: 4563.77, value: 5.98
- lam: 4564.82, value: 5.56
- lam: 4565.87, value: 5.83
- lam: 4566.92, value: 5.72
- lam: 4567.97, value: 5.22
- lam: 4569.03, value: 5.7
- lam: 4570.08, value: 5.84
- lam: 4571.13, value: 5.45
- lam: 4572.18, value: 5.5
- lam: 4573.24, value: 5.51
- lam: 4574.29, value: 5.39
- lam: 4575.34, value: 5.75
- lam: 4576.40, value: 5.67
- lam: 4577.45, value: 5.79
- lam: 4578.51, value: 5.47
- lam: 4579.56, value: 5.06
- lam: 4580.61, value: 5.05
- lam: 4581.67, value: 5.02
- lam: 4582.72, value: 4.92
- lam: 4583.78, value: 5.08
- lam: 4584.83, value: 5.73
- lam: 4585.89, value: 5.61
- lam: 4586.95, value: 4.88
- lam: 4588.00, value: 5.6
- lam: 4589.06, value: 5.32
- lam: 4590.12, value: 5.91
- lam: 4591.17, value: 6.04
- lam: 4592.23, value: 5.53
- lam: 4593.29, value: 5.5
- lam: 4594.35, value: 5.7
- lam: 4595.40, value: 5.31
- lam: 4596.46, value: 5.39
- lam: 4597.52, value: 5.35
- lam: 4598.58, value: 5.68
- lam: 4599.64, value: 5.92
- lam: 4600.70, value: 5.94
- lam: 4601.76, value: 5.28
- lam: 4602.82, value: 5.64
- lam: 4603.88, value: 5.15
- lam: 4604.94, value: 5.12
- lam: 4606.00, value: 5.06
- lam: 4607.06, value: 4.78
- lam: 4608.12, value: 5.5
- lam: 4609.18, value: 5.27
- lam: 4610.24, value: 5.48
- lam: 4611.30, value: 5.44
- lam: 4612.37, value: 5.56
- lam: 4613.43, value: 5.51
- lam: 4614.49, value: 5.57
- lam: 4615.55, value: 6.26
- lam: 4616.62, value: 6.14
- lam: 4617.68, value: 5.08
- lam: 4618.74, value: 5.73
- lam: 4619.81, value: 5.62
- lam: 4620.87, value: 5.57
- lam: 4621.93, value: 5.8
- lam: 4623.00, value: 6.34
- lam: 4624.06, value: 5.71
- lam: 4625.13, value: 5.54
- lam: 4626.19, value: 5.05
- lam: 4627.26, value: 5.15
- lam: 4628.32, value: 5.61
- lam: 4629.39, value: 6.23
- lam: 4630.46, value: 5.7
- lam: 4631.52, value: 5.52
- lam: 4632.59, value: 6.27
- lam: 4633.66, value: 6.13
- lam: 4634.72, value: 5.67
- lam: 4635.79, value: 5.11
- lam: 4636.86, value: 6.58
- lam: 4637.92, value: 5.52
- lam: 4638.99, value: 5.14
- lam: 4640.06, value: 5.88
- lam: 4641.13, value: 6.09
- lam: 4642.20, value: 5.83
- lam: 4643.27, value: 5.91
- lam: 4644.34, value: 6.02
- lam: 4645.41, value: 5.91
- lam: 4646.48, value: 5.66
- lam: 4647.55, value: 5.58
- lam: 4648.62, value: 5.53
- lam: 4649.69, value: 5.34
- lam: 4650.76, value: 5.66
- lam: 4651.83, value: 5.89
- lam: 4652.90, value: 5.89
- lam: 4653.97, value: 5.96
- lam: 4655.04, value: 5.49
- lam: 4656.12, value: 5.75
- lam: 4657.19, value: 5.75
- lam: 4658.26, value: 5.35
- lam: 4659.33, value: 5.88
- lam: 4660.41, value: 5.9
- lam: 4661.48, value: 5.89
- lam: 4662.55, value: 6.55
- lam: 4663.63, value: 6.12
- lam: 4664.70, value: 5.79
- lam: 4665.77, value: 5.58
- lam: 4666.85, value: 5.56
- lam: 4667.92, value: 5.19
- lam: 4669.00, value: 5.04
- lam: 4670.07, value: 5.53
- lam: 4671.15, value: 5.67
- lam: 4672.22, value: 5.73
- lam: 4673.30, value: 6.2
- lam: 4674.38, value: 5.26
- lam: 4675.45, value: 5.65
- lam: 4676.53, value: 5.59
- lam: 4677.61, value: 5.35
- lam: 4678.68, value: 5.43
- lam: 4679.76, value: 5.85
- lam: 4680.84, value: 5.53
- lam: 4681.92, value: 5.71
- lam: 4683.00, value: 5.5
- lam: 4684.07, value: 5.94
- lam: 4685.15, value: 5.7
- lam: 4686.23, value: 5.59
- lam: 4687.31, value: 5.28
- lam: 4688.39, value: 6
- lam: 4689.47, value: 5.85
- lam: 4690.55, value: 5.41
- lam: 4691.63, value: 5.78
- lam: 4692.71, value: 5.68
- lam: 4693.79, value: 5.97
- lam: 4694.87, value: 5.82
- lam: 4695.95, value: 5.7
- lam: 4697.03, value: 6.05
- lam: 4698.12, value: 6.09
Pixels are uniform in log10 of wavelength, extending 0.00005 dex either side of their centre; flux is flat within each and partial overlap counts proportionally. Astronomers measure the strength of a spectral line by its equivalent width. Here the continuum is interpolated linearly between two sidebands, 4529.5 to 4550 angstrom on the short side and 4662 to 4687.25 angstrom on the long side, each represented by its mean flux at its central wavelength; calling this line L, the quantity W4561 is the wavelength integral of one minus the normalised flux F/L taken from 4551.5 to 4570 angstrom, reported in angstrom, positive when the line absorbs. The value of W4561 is -0.6 angstrom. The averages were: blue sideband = 5.29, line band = 5.51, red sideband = 5.65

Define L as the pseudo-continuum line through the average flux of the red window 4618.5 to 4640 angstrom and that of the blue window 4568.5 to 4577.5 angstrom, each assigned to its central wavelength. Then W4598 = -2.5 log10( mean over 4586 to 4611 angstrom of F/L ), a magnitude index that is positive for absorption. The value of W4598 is 0.04 mag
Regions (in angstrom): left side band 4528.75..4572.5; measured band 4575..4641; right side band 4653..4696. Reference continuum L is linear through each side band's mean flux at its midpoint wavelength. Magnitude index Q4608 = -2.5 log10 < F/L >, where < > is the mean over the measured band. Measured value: -0.004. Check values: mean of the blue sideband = 5.39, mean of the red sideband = 5.69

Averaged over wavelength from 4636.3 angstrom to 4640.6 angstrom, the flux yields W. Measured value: 5.78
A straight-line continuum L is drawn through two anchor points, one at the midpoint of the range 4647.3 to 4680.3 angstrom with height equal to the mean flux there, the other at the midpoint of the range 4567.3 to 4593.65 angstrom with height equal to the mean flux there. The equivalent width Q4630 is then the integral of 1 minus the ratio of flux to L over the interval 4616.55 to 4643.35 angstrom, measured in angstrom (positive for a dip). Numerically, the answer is -0.61 angstrom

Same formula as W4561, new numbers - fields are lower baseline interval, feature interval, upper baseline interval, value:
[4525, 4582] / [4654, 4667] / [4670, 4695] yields -0.5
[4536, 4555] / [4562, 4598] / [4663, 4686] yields -0.7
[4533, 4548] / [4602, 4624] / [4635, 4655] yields 0.4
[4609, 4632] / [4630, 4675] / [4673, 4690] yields -0.8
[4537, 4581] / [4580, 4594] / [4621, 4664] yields 0.4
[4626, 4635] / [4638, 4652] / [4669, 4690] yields 0.0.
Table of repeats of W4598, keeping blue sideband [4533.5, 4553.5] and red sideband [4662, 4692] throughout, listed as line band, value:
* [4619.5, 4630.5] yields -0.03 mag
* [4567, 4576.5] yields -0.03 mag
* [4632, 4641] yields -0.05 mag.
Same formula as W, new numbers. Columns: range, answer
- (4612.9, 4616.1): 5.78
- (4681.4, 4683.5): 5.6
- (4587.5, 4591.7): 5.72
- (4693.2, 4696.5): 5.84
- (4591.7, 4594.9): 5.58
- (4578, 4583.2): 5.11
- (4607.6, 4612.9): 5.45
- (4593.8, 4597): 5.47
